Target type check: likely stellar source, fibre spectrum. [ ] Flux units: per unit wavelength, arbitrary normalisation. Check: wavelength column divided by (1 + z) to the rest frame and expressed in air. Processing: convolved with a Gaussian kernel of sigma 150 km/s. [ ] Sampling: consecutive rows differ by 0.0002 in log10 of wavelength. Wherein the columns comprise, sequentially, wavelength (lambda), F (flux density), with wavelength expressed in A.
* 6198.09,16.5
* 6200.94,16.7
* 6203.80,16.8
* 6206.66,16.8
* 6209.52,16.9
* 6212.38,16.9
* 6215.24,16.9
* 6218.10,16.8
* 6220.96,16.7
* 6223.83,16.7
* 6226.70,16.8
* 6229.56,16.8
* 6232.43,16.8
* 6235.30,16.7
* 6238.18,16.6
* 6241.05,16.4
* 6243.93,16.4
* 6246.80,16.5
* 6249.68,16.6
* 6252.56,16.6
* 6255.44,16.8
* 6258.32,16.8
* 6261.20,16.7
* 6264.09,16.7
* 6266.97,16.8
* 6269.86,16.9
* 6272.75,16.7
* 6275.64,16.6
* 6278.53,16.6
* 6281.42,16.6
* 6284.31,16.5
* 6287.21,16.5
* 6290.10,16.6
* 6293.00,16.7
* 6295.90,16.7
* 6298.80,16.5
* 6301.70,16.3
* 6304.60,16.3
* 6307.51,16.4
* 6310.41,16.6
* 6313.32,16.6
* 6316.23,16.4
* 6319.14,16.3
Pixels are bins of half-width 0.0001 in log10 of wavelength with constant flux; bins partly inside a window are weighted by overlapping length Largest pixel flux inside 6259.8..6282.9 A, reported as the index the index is 16.9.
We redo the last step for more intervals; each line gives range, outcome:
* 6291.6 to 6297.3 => 16.7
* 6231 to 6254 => 16.8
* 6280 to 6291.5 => 16.6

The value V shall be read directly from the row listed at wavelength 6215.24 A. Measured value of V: 16.9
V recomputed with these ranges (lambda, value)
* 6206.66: 16.8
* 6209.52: 16.9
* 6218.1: 16.8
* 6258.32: 16.8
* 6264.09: 16.7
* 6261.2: 16.7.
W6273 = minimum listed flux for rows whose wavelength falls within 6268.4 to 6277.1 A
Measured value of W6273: 16.6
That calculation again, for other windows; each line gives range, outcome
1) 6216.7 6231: 16.7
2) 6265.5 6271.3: 16.8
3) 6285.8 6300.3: 16.5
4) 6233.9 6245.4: 16.4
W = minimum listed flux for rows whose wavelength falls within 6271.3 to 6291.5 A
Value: 16.5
